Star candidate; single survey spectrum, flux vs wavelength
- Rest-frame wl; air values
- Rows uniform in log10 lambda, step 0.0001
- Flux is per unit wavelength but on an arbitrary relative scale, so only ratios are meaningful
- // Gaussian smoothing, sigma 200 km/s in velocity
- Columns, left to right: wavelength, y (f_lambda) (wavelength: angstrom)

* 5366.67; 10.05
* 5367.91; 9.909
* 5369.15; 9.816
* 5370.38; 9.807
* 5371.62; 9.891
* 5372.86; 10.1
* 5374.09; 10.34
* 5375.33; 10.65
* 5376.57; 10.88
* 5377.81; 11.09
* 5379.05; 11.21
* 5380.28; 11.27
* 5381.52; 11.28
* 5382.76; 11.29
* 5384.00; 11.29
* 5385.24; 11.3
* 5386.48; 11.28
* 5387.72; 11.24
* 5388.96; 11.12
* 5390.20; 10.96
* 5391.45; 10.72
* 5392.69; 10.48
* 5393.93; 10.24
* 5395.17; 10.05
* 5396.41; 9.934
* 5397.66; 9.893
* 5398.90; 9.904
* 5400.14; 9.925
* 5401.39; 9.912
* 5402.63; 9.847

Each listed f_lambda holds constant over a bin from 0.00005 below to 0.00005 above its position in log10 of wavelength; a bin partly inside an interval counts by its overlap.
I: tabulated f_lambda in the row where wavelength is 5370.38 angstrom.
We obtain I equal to 9.807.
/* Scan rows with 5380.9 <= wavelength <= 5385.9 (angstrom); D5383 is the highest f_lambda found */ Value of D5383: 11.3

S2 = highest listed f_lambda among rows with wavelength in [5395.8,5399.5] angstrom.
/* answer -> 9.934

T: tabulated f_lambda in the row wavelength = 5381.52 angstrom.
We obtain 11.28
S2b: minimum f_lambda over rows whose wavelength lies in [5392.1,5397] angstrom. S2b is 9.934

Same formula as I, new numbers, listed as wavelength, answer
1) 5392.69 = 10.48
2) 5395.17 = 10.05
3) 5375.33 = 10.65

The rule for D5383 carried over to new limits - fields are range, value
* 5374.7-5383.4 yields 11.29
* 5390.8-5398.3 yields 10.72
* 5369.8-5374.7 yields 10.34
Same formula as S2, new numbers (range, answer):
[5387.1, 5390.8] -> 11.24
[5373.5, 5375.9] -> 10.65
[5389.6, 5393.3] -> 10.96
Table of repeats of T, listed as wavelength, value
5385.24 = 11.3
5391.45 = 10.72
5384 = 11.29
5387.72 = 11.24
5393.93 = 10.24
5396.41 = 9.934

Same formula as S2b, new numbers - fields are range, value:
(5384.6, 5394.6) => 10.24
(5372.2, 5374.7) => 10.1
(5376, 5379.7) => 10.88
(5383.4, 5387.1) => 11.28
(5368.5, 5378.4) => 9.807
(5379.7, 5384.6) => 11.27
